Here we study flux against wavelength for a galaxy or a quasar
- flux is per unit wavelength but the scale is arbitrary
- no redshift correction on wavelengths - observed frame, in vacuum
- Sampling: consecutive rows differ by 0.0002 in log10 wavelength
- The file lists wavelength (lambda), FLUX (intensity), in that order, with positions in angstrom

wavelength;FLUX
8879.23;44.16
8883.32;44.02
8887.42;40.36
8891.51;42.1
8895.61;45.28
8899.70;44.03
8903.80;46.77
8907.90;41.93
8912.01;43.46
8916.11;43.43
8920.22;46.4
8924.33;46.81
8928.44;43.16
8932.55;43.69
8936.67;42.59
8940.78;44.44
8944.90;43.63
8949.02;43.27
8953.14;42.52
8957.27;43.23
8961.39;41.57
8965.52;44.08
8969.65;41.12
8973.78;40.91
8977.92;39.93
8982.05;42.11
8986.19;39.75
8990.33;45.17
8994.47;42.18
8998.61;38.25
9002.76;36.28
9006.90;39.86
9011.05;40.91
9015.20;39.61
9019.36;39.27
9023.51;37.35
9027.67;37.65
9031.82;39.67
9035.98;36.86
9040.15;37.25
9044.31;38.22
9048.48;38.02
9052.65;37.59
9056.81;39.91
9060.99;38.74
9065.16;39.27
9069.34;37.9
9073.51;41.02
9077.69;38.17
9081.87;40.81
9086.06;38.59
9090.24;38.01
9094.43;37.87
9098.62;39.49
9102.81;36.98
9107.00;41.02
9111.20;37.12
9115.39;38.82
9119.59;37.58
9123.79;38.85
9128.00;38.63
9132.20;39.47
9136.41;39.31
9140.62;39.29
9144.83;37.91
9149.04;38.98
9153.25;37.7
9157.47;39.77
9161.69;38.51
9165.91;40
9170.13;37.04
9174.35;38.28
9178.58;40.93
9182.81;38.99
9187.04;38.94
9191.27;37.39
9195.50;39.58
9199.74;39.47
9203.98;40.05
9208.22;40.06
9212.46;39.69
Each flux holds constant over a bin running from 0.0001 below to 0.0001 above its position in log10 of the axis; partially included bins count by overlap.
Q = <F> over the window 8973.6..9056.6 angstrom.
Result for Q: 39.3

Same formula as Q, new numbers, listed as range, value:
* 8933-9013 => 41.7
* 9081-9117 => 38.7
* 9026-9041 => 37.9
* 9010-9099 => 38.7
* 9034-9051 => 37.6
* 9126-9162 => 38.9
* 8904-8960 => 43.8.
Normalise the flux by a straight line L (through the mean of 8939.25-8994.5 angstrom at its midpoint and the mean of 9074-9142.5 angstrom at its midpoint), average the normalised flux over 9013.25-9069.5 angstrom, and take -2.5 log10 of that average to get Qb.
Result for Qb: 0.058 mag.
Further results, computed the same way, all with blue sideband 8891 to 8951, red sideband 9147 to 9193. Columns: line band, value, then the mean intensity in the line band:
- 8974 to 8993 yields 0.03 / 41.7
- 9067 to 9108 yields 0.04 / 38.9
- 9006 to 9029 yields 0.08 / 39.1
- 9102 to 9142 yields 0.03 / 38.7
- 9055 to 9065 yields 0.05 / 39.3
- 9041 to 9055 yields 0.09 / 37.9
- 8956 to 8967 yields 0.01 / 42.9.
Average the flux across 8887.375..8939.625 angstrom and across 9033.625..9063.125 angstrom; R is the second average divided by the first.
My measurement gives 0.9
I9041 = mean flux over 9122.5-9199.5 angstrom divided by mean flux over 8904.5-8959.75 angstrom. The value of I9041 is 0.89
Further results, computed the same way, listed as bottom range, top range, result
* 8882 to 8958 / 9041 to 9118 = 0.89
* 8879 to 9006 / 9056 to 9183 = 0.91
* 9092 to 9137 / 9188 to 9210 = 1.02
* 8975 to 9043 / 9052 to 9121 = 0.98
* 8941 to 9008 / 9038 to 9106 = 0.93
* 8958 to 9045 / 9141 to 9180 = 0.97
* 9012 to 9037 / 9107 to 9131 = 1.00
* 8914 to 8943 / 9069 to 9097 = 0.88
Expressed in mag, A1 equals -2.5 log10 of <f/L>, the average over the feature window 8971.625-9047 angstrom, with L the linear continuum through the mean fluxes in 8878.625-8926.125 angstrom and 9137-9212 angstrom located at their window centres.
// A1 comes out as 0.07 mag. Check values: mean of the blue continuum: 44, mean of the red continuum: 39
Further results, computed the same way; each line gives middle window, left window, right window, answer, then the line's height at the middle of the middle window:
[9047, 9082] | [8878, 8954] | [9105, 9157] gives 0.04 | 40.3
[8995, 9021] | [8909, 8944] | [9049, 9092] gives 0.05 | 41.2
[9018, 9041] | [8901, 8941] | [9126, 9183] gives 0.10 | 41.8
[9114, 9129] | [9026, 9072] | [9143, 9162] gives 0.00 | 38.5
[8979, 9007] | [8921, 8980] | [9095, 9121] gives 0.03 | 41.8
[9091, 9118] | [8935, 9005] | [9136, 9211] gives 0.04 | 40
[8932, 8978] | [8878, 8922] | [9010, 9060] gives -0.03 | 41.6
